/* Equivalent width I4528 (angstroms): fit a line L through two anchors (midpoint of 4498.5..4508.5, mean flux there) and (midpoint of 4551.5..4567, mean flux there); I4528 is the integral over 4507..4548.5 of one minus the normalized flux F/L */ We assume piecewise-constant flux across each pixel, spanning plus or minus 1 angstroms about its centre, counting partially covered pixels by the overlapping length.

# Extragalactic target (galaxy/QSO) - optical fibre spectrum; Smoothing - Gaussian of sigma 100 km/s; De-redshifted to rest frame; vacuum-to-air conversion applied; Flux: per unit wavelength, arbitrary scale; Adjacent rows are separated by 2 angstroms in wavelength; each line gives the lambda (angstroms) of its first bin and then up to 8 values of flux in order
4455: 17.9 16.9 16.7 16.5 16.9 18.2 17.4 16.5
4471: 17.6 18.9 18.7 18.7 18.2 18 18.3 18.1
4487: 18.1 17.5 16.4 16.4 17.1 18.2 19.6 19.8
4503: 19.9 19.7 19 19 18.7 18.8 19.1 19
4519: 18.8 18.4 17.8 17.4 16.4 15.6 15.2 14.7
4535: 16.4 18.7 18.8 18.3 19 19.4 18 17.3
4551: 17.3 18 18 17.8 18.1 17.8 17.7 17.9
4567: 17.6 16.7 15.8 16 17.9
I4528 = 2.0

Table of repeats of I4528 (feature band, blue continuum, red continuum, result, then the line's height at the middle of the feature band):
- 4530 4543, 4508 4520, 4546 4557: 0.7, 18.2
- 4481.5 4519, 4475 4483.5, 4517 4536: -1.7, 17.7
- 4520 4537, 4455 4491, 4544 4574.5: 1.0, 17.6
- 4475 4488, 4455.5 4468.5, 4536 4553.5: -0.7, 17.4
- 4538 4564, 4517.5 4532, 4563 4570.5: -1.3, 17.3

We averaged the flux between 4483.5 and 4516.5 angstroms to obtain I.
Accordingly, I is 18.5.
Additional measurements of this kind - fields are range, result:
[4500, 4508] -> 19.6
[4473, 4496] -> 17.8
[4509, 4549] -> 17.8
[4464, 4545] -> 18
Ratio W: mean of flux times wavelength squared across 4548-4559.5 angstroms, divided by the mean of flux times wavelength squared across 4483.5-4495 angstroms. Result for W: 1.1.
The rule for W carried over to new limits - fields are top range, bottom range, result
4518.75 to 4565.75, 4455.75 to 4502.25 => 1.02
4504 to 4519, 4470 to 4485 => 1.05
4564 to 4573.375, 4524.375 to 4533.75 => 1.08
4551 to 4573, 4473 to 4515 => 0.98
